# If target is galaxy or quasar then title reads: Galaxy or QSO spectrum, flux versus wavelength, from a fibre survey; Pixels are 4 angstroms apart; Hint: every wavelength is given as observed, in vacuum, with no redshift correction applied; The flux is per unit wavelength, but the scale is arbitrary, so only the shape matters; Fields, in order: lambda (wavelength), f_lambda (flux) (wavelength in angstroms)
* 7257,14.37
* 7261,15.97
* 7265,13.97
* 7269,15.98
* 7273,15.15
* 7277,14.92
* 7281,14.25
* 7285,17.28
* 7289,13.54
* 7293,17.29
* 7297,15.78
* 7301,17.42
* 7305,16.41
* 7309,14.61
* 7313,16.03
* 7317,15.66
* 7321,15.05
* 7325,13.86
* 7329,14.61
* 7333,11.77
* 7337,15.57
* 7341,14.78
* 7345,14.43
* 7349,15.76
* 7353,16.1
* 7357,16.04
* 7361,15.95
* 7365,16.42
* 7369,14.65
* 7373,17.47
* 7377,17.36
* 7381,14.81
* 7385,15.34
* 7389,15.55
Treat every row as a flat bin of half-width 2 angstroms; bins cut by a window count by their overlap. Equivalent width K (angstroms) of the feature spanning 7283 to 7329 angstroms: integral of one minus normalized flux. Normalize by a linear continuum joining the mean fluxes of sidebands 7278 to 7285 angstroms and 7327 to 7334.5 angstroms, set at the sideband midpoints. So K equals -4.6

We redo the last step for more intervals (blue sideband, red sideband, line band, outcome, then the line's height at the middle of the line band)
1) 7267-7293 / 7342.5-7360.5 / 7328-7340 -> 1.19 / 15.5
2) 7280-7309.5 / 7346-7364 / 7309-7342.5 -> 2.65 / 15.9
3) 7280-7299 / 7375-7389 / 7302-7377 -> 1.82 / 15.8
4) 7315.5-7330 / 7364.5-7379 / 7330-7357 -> 1.19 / 15.5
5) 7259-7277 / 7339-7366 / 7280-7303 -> -1.00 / 15.3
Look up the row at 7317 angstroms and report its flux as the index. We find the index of 15.66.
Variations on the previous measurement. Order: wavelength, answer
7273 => 15.15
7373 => 17.47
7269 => 15.98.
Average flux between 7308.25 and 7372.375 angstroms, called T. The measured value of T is 15.1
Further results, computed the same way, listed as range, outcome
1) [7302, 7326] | 15.4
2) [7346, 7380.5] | 16.1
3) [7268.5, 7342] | 15.3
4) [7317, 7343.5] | 14.4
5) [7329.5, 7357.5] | 14.8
